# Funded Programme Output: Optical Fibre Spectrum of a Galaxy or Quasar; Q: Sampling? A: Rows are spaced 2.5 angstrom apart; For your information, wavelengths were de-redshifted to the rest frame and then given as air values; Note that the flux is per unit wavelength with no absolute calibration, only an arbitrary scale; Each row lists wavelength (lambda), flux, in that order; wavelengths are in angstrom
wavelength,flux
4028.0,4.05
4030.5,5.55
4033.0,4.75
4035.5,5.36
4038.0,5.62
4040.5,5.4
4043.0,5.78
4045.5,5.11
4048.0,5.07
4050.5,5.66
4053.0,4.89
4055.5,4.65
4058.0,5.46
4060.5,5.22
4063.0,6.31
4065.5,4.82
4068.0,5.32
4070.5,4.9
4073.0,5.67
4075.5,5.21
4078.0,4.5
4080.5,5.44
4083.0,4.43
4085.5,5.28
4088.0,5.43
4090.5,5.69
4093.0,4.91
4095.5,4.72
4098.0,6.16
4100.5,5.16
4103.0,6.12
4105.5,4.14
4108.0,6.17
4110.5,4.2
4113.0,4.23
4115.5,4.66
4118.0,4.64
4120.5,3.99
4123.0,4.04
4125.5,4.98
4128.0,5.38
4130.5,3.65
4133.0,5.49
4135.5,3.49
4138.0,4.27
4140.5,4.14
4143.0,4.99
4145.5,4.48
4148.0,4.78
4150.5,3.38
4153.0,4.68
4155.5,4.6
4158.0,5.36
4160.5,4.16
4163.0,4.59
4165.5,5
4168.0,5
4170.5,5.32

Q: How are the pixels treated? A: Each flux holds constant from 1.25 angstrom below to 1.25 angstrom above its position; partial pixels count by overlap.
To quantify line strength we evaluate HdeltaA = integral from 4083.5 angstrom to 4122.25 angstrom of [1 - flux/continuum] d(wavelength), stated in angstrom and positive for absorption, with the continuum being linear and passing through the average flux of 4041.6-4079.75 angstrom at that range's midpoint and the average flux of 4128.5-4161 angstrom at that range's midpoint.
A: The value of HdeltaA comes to -1.3 angstrom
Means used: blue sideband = 5.24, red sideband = 4.45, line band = 5.01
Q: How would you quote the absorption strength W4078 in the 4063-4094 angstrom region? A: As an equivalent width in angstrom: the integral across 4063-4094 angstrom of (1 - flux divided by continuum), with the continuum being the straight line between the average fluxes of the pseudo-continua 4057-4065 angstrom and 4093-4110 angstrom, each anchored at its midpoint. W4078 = 1.7 angstrom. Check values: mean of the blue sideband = 5.59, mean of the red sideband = 5.32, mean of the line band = 5.18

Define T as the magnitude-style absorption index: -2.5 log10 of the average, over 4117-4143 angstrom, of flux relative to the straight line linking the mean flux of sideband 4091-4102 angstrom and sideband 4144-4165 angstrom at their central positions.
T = 0.10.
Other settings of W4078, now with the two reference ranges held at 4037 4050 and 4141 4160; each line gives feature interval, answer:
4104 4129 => 1.0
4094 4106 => -0.9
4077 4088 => 0.3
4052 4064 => 0.0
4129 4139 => 1.0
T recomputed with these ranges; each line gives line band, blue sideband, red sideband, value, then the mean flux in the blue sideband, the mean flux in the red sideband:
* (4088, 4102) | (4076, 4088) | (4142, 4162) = -0.09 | 4.99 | 4.55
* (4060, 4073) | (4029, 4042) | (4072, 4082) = -0.03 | 5.32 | 5.17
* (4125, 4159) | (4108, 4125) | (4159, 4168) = 0.01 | 4.46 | 4.66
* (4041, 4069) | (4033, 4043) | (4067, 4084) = -0.01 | 5.41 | 5.07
